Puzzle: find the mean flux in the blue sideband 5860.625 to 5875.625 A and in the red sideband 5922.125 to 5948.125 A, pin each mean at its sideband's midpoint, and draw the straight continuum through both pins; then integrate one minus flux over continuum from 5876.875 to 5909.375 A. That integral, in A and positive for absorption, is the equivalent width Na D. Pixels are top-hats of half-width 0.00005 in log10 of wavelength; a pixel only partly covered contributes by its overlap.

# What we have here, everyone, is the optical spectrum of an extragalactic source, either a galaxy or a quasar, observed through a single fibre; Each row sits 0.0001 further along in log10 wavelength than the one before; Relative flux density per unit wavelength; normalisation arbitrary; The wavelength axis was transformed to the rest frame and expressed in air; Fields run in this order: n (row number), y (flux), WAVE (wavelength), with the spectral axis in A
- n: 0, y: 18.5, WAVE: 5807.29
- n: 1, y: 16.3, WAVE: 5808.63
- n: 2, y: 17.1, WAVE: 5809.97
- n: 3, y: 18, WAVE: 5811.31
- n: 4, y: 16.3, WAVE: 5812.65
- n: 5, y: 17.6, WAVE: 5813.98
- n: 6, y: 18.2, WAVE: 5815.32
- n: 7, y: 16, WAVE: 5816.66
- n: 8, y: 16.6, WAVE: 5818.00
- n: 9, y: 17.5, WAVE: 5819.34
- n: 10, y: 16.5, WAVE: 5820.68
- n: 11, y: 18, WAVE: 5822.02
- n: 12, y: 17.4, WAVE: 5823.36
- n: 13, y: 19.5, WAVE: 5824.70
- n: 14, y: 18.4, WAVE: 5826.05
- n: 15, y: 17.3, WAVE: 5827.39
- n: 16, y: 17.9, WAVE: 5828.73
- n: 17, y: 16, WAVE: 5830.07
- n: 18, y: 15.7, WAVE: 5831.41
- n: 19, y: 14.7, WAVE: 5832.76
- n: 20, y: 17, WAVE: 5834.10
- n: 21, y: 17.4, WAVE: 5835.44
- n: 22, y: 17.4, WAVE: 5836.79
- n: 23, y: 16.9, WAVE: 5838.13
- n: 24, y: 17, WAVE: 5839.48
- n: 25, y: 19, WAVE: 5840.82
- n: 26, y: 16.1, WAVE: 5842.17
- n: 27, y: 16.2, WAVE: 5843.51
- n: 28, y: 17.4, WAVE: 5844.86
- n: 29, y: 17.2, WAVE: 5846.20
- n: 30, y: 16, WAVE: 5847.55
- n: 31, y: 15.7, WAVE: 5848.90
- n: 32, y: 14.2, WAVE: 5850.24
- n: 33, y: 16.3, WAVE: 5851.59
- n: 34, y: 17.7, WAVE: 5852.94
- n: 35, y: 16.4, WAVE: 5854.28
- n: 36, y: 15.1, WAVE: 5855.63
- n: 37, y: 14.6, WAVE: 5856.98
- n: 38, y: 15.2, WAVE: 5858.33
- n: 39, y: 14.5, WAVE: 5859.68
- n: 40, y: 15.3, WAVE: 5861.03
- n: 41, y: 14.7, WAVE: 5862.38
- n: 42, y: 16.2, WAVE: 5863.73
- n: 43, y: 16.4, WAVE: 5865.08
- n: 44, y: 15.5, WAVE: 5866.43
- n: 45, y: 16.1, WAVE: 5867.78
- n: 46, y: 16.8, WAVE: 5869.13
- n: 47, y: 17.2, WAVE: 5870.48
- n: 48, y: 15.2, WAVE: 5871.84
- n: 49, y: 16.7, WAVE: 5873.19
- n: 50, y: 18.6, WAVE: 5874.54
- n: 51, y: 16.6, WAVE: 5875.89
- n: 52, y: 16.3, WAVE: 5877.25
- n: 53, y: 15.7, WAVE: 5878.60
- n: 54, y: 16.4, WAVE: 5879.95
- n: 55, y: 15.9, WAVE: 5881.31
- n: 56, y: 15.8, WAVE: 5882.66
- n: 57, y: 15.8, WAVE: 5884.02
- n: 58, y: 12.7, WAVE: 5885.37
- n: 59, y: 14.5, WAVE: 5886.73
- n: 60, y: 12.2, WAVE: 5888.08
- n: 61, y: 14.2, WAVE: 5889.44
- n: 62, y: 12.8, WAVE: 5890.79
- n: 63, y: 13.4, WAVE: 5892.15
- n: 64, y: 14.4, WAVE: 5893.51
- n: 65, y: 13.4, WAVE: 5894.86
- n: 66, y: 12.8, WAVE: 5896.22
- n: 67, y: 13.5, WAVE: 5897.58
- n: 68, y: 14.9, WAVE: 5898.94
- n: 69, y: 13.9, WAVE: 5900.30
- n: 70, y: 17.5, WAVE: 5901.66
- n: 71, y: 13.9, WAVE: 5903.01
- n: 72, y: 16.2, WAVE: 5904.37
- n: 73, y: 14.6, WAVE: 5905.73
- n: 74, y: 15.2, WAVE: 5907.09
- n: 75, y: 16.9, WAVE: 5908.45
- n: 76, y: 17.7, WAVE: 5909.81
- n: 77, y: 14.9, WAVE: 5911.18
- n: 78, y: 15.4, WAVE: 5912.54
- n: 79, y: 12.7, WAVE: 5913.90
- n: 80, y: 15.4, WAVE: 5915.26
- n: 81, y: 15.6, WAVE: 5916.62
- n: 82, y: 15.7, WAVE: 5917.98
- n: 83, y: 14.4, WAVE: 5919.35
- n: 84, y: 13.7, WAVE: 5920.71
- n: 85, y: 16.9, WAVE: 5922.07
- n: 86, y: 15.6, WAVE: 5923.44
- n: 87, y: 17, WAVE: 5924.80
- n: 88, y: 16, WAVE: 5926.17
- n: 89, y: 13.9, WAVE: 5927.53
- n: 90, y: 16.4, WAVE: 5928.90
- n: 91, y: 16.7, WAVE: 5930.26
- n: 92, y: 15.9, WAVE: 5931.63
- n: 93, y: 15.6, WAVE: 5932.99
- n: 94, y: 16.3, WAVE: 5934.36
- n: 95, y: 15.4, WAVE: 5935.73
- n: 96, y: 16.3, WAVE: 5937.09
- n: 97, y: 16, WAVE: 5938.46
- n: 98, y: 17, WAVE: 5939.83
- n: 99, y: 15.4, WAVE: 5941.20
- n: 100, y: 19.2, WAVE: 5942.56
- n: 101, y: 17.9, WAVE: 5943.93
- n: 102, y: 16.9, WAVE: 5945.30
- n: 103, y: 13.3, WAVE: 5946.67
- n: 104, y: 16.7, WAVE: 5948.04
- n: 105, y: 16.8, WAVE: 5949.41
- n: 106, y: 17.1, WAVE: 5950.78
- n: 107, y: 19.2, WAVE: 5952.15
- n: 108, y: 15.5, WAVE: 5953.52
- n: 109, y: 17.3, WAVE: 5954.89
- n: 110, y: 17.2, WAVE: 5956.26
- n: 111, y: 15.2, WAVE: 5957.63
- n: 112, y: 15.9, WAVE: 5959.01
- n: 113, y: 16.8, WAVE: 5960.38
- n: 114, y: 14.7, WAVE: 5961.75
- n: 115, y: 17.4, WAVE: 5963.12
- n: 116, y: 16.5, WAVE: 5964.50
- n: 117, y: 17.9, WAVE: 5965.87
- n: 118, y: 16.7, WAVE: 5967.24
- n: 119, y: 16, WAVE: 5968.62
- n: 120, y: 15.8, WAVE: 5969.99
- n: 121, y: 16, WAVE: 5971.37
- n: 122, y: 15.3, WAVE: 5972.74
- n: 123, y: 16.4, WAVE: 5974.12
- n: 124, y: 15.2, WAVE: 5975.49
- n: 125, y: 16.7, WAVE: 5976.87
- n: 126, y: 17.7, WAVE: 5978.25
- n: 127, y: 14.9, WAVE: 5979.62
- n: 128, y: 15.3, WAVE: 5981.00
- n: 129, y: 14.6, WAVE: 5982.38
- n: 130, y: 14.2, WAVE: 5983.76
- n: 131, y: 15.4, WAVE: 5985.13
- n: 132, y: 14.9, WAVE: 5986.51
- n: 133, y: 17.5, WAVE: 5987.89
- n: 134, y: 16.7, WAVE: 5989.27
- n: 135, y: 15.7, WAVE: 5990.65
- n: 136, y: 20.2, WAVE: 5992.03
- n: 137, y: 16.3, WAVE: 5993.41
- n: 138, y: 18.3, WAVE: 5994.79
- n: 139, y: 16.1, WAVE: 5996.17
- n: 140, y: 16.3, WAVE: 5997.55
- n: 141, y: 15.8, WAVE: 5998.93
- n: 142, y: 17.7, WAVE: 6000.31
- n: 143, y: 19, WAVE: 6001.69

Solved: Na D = 3.1 A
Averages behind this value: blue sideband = 16.3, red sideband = 16.2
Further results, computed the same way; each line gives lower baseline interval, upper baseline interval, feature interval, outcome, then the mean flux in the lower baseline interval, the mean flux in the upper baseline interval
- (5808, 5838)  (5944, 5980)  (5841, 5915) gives 6.2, 17.1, 16.4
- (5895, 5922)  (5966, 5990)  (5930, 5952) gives -1.5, 15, 15.9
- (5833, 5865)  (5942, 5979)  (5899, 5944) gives 1.9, 16.2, 16.6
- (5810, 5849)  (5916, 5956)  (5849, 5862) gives 1.1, 17.1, 16.2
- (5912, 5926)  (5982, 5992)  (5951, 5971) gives -1.2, 15.3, 15.9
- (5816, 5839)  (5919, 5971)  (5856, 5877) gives 1.0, 17.1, 16.3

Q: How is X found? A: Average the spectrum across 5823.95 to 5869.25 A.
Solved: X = 16.4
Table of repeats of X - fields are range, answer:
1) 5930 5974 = 16.4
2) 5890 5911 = 14.7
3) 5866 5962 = 15.7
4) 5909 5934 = 15.5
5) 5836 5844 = 17.1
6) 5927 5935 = 15.8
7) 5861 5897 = 15.2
